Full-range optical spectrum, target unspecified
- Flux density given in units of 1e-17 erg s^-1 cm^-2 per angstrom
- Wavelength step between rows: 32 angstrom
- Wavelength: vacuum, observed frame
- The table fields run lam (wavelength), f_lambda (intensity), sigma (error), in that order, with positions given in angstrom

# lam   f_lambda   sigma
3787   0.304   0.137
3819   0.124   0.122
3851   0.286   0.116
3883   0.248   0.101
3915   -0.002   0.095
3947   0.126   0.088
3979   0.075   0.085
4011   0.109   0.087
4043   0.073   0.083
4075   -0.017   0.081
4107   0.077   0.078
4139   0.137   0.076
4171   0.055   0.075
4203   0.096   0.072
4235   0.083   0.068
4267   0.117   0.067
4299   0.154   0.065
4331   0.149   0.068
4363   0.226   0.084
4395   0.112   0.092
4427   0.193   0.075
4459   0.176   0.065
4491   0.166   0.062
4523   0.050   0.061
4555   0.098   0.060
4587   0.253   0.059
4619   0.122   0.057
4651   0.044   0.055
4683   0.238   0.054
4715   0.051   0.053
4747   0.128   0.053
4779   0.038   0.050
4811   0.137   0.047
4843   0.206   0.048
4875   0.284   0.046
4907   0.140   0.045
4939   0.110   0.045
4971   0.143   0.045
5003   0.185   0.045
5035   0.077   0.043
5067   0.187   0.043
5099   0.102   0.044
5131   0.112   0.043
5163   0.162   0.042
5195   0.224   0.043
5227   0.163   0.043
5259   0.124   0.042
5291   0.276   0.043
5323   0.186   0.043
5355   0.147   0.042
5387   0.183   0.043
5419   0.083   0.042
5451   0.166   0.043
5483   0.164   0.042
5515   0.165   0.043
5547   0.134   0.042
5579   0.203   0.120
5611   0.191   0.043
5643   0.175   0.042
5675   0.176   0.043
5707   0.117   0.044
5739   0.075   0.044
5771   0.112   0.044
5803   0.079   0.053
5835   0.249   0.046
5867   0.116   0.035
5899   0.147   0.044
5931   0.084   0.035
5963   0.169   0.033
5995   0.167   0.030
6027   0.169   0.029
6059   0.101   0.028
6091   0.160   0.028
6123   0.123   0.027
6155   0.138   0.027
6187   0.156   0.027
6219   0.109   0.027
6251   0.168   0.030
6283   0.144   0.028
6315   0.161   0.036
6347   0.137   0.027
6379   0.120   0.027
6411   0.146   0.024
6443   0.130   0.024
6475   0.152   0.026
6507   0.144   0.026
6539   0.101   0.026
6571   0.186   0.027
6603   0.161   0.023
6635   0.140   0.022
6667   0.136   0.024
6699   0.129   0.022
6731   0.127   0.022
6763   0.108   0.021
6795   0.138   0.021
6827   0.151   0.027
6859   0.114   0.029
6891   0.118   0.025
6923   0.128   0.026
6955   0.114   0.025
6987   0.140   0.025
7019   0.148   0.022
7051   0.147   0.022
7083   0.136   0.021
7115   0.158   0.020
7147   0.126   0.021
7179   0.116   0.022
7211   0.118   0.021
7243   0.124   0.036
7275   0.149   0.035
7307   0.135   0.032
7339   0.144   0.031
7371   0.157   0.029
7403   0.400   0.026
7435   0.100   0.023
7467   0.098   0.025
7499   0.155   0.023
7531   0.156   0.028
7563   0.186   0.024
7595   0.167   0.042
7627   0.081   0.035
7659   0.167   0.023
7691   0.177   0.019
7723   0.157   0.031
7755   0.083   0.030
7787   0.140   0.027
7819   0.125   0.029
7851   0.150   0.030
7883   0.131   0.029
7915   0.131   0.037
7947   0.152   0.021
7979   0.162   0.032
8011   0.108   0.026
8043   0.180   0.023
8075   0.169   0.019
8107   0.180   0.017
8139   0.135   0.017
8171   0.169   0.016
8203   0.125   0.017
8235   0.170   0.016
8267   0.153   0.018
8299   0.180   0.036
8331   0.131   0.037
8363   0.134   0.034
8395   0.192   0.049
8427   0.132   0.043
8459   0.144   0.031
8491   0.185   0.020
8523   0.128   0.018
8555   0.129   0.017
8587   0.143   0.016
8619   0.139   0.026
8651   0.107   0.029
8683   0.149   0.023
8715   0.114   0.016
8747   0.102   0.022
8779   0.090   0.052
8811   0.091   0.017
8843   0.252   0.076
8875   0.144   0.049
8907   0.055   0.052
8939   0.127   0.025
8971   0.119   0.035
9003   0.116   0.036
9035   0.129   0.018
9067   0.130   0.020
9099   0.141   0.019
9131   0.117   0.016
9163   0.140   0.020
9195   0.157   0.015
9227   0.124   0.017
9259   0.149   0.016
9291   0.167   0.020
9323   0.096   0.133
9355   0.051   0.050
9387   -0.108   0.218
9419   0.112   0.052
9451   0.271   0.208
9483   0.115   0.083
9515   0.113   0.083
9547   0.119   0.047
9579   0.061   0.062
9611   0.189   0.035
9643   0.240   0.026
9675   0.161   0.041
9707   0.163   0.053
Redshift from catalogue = 0.98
